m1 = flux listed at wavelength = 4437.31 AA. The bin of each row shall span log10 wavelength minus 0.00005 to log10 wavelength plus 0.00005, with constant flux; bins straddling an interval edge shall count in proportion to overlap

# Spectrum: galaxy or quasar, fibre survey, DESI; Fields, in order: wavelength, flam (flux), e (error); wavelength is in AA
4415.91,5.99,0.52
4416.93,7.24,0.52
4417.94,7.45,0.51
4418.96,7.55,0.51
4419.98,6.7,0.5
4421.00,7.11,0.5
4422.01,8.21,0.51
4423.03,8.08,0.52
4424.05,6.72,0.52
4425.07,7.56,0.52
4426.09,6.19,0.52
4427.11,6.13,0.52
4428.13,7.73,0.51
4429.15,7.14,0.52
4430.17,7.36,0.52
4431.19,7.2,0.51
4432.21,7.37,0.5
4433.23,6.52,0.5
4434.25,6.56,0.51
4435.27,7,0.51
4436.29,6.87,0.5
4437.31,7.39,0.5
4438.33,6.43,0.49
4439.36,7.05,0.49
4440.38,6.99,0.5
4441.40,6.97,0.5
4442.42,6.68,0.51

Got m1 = 7.39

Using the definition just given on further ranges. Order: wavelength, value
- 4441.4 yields 6.97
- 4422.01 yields 8.21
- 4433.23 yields 6.52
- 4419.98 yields 6.7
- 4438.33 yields 6.43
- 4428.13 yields 7.73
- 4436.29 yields 6.87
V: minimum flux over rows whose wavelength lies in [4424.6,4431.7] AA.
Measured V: 6.13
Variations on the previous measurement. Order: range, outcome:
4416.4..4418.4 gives 7.24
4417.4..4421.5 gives 6.7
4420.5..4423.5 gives 7.11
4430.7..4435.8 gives 6.52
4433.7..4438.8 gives 6.43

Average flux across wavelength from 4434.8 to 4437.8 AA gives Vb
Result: 7.09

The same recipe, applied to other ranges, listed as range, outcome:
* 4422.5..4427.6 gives 6.94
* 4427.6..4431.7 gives 7.35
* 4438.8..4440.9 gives 7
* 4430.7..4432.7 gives 7.29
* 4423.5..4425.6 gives 7.14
